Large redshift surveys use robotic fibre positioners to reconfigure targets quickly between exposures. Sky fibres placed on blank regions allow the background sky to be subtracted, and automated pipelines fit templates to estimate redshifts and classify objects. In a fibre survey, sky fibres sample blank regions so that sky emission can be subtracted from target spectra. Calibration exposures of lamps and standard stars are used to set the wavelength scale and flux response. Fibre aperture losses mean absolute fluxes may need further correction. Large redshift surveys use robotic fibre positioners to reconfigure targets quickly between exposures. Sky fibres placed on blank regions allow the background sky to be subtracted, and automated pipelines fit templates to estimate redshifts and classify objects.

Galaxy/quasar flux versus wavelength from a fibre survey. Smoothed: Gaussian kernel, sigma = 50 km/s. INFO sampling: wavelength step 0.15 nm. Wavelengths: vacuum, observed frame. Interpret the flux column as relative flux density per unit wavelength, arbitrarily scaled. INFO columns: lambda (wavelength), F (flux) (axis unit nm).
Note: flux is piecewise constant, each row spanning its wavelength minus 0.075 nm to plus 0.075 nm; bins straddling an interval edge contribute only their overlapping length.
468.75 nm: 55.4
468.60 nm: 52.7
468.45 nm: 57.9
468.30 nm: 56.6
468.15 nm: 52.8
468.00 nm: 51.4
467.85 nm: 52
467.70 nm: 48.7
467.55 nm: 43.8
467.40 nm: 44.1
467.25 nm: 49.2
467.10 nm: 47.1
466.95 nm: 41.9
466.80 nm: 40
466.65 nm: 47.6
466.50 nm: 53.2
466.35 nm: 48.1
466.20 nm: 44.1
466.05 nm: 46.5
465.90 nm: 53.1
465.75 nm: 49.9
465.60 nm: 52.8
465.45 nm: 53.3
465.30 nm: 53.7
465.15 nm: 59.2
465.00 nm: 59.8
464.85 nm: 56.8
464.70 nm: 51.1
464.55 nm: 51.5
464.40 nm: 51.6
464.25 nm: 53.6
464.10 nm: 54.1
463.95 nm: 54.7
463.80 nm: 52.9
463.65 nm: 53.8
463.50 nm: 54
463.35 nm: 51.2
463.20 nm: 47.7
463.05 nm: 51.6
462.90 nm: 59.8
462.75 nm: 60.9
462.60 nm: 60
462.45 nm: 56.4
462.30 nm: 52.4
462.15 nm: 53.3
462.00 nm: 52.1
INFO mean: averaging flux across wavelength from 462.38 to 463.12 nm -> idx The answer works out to 57.8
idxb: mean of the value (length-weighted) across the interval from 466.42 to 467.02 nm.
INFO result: 45.7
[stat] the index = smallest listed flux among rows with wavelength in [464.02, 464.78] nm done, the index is 51.1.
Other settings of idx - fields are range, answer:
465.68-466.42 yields 48.3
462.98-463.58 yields 51.1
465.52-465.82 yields 51.4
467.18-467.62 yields 45.7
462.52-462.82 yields 60.4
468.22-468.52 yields 57.2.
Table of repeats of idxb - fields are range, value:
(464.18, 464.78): 52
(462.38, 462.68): 58.3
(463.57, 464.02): 53.8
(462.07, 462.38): 52.9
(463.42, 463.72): 53.9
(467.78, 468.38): 53.2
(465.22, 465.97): 52.6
